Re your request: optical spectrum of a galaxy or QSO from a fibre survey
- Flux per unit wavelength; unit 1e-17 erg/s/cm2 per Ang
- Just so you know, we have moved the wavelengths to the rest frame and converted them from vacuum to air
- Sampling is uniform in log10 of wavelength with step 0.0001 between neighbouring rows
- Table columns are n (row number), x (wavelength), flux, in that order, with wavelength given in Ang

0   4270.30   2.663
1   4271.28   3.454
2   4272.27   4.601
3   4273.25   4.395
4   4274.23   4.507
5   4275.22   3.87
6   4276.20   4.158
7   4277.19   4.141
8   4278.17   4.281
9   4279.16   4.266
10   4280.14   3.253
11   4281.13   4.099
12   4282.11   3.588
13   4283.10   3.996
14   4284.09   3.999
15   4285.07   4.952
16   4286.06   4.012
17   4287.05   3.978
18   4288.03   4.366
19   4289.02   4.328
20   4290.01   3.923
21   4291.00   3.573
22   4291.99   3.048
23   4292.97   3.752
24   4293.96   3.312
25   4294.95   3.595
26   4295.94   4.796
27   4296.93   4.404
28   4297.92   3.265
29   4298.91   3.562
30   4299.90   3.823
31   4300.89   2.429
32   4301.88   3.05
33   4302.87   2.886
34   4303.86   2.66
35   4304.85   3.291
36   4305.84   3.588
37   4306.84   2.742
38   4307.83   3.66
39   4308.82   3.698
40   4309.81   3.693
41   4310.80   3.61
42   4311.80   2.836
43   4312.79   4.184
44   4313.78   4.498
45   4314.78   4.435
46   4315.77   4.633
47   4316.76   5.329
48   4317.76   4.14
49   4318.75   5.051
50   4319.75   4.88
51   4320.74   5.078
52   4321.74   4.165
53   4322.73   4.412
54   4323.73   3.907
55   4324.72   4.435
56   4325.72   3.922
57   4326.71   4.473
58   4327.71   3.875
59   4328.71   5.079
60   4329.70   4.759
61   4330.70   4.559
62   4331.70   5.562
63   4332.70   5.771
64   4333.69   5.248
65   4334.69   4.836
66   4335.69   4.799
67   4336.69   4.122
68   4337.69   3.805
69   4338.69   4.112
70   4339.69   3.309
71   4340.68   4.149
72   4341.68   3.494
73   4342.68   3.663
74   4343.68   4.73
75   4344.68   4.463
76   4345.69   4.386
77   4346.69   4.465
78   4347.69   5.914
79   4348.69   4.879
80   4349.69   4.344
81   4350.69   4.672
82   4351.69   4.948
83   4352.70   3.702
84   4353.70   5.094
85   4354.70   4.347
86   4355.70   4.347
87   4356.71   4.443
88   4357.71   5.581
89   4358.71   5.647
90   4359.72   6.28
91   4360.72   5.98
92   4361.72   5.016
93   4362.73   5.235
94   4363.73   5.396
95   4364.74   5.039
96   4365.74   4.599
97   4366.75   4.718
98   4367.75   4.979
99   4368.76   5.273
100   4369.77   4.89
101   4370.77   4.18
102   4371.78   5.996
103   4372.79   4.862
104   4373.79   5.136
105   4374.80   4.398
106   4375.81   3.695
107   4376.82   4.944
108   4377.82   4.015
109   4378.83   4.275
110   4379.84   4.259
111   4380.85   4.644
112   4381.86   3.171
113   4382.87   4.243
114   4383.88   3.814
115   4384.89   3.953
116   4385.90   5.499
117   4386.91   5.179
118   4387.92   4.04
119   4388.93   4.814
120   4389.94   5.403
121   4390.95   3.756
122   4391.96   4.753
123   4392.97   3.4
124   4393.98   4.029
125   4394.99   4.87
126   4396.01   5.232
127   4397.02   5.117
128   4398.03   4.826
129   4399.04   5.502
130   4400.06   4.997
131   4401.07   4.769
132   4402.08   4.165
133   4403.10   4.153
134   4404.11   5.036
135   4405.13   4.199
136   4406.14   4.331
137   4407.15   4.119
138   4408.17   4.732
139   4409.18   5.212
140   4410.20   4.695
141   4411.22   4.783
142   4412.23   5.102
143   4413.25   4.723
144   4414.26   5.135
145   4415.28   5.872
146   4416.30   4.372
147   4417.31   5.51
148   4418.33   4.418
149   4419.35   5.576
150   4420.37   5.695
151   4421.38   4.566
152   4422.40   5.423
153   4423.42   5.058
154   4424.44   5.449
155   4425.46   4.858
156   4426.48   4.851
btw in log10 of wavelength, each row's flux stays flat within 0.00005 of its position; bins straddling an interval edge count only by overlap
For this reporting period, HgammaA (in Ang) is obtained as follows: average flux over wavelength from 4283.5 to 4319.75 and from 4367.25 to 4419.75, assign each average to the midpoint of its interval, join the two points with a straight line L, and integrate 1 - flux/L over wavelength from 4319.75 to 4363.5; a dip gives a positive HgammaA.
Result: -4.84 Ang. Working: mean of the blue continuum 3.82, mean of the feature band 4.66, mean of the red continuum 4.67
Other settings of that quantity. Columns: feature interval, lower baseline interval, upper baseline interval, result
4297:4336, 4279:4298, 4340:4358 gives 0.8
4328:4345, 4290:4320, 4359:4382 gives -0.9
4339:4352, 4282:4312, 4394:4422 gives -0.7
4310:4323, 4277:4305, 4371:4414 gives -1.4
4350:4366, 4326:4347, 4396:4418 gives -1.6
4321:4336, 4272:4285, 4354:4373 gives 0.1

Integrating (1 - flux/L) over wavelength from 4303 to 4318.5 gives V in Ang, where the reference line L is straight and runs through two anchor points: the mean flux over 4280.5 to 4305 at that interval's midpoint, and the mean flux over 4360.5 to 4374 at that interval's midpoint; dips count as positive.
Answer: 1.0 Ang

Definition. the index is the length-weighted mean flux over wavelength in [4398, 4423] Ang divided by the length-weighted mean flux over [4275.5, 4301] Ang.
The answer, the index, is 1.3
